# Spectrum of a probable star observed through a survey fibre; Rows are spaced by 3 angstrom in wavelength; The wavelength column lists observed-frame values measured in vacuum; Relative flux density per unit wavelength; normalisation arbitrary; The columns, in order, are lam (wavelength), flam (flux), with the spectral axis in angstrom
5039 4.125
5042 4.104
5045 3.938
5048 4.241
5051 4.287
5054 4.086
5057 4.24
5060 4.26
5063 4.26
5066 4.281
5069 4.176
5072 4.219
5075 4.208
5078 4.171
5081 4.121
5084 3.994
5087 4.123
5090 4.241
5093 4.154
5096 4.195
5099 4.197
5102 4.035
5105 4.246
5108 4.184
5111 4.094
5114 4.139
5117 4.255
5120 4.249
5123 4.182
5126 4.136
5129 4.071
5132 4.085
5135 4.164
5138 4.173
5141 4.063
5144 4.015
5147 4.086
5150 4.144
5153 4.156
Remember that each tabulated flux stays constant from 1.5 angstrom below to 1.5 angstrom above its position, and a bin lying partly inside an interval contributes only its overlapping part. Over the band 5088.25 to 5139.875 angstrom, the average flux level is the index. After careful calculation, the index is 4.16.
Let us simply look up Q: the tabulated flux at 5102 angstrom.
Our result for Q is 4.035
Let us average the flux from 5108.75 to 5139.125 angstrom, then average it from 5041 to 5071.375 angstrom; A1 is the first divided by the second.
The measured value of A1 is 0.99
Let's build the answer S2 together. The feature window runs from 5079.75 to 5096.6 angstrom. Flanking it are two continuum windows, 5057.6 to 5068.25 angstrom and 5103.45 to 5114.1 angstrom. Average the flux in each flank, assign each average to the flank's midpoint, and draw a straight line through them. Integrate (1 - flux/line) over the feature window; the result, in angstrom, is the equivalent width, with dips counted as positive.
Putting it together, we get 0.3 angstrom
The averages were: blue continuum 4.26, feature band 4.14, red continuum 4.17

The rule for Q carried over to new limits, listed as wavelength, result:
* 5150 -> 4.144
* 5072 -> 4.219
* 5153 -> 4.156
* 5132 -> 4.085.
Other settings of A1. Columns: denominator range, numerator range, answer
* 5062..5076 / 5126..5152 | 0.97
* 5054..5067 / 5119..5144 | 0.97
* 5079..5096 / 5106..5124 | 1.01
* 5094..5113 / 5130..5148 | 0.99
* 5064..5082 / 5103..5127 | 1.00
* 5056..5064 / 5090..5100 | 0.99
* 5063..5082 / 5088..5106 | 0.99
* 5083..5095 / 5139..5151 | 0.99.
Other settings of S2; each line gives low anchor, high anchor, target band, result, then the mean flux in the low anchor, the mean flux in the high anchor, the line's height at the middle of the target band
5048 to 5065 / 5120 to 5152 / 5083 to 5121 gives 0.0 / 4.23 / 4.12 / 4.17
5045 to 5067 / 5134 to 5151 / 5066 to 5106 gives 0.1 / 4.22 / 4.1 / 4.18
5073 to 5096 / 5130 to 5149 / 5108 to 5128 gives -0.3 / 4.15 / 4.1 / 4.12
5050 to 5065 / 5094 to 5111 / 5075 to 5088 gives 0.2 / 4.23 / 4.16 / 4.19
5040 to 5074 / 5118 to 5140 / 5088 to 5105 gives 0.0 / 4.19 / 4.15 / 4.17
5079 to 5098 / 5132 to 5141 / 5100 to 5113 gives 0.0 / 4.14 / 4.14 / 4.14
